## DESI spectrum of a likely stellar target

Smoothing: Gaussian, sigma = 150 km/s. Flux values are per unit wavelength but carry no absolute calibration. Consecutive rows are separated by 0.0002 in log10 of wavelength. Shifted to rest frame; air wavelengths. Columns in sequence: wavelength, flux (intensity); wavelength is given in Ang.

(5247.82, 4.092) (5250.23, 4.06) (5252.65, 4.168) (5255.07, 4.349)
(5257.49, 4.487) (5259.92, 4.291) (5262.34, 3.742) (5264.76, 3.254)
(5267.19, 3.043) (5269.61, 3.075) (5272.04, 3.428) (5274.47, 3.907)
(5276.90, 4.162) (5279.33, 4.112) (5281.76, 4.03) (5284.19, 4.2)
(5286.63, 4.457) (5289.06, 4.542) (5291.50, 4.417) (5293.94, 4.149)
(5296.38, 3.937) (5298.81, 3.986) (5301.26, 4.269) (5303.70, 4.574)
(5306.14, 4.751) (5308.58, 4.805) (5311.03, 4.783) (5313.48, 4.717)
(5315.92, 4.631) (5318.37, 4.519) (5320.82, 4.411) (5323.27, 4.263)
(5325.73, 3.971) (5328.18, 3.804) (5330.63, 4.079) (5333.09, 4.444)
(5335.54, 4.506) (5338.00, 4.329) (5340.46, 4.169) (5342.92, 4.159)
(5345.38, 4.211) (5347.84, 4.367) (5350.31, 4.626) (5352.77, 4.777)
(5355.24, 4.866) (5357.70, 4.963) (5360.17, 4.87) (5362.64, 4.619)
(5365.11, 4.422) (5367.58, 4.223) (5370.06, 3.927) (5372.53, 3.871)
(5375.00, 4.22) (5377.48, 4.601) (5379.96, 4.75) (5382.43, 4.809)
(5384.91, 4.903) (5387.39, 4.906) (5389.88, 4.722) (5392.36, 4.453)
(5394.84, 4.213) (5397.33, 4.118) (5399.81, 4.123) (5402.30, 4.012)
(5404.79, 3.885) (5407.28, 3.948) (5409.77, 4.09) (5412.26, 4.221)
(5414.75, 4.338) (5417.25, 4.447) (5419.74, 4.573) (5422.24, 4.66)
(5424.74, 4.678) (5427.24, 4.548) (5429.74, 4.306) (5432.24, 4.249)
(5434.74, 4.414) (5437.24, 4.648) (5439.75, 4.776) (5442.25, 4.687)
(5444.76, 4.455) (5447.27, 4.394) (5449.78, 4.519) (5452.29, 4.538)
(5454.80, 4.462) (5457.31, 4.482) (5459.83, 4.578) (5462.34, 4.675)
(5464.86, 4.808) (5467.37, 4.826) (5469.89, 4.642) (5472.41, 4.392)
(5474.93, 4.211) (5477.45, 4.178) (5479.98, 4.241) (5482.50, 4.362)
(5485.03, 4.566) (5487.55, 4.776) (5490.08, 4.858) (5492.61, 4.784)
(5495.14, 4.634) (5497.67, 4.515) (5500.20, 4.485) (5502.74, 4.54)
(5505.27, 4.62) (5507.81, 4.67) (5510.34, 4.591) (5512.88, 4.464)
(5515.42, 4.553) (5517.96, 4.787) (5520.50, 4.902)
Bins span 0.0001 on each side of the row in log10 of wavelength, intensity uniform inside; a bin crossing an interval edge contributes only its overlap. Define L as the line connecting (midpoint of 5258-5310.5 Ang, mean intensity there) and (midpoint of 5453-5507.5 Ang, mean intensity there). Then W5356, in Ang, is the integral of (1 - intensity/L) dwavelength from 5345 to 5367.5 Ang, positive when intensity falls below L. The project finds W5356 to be -2.0 Ang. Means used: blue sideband 4.07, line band 4.63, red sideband 4.56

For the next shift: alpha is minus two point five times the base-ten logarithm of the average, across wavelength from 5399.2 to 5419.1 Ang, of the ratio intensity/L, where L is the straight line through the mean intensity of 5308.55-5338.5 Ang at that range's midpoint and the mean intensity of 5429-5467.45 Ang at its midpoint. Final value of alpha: 0.09 mag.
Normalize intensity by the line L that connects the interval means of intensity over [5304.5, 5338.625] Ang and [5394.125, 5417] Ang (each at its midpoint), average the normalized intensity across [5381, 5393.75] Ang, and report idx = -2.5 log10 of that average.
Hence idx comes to -0.14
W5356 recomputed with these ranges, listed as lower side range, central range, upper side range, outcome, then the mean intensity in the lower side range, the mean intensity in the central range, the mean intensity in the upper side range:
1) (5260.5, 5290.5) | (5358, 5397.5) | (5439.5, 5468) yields -2.1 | 3.84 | 4.5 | 4.59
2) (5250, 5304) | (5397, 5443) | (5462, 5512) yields 0.4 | 4.02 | 4.36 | 4.57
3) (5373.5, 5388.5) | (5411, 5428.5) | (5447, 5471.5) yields 0.6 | 4.68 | 4.49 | 4.6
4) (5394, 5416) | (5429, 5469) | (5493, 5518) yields -2.2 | 4.1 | 4.56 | 4.58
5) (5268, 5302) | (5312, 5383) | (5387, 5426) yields -4.0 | 4.03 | 4.42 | 4.32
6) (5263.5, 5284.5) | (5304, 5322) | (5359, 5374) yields -3.3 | 3.67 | 4.66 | 4.32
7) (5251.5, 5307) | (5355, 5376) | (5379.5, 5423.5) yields -0.7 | 4.05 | 4.43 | 4.39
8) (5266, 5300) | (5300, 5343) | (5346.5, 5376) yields -2.0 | 3.96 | 4.4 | 4.48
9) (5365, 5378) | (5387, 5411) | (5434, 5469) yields 0.5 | 4.17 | 4.22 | 4.59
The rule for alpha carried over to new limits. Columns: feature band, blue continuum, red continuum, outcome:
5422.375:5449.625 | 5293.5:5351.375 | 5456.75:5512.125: -0.005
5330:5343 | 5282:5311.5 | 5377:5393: 0.061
